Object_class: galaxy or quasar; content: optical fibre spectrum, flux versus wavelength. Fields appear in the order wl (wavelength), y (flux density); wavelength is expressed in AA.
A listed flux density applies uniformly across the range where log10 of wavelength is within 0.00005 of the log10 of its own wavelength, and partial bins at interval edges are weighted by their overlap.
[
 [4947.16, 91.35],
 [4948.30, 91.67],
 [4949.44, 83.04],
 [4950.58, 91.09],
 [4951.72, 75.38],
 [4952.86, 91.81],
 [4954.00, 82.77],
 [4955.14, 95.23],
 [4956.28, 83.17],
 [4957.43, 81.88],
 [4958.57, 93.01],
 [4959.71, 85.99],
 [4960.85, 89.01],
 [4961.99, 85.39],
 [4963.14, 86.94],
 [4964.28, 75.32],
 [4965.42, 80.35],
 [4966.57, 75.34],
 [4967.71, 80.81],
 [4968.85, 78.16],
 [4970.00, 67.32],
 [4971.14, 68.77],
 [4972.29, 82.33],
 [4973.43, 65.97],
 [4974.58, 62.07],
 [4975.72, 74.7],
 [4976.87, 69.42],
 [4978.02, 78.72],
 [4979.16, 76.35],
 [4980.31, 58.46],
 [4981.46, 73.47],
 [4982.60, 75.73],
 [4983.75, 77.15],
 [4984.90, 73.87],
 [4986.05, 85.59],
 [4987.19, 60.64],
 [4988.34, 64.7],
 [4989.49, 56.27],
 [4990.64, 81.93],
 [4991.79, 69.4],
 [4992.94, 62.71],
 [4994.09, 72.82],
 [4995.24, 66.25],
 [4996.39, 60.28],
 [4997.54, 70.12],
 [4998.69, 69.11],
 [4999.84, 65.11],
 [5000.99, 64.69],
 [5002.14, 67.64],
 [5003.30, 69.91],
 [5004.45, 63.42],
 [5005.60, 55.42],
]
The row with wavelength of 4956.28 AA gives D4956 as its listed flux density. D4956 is 83.17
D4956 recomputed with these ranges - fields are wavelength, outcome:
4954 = 82.77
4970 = 67.32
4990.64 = 81.93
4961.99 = 85.39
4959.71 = 85.99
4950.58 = 91.09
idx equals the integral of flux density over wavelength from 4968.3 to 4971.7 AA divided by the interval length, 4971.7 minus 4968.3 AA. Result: 71.4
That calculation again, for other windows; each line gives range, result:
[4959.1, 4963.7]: 86.9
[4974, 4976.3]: 68.3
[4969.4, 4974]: 71.1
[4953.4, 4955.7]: 89.1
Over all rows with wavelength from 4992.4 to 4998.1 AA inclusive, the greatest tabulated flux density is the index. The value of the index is 72.82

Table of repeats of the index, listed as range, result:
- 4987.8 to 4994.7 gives 81.93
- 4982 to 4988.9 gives 85.59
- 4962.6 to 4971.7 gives 86.94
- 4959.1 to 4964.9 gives 89.01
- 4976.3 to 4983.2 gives 78.72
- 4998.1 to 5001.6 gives 69.11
